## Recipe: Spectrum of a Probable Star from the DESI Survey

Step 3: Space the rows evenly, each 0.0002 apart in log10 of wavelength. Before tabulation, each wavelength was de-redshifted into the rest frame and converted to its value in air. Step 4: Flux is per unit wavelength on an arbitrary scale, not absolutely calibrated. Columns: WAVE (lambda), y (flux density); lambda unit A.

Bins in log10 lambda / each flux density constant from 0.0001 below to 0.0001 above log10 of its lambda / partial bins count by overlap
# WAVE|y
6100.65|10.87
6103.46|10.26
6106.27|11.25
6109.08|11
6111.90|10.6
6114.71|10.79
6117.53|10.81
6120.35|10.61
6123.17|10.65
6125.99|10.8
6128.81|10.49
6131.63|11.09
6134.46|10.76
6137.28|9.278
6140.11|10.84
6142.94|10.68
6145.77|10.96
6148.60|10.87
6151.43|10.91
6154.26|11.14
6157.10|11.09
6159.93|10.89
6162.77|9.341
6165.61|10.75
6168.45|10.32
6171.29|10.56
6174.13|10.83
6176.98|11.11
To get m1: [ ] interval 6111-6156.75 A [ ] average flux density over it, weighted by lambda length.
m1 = 10.7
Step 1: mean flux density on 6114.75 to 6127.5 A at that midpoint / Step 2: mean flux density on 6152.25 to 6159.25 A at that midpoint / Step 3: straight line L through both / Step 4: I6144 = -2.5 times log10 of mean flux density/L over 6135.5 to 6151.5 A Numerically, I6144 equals 0.04 mag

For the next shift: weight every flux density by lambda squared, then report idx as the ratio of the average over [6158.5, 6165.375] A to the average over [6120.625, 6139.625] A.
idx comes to 0.98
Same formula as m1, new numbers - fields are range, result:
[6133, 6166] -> 10.6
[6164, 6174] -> 10.6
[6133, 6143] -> 10.3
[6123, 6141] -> 10.5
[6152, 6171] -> 10.6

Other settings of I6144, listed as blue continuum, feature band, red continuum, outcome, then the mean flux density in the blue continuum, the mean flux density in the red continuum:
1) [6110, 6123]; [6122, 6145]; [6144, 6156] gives 0.03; 10.7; 11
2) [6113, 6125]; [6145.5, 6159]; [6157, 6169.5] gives -0.05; 10.7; 10.4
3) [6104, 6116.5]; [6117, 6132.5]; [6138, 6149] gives 0.01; 10.9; 10.7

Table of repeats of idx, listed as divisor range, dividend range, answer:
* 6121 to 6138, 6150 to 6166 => 1.02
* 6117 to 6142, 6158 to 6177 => 1.01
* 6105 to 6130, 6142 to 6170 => 1.01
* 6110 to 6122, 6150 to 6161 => 1.04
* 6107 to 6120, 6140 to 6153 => 1.02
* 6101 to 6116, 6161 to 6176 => 0.98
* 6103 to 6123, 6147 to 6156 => 1.03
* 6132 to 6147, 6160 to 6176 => 1.00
